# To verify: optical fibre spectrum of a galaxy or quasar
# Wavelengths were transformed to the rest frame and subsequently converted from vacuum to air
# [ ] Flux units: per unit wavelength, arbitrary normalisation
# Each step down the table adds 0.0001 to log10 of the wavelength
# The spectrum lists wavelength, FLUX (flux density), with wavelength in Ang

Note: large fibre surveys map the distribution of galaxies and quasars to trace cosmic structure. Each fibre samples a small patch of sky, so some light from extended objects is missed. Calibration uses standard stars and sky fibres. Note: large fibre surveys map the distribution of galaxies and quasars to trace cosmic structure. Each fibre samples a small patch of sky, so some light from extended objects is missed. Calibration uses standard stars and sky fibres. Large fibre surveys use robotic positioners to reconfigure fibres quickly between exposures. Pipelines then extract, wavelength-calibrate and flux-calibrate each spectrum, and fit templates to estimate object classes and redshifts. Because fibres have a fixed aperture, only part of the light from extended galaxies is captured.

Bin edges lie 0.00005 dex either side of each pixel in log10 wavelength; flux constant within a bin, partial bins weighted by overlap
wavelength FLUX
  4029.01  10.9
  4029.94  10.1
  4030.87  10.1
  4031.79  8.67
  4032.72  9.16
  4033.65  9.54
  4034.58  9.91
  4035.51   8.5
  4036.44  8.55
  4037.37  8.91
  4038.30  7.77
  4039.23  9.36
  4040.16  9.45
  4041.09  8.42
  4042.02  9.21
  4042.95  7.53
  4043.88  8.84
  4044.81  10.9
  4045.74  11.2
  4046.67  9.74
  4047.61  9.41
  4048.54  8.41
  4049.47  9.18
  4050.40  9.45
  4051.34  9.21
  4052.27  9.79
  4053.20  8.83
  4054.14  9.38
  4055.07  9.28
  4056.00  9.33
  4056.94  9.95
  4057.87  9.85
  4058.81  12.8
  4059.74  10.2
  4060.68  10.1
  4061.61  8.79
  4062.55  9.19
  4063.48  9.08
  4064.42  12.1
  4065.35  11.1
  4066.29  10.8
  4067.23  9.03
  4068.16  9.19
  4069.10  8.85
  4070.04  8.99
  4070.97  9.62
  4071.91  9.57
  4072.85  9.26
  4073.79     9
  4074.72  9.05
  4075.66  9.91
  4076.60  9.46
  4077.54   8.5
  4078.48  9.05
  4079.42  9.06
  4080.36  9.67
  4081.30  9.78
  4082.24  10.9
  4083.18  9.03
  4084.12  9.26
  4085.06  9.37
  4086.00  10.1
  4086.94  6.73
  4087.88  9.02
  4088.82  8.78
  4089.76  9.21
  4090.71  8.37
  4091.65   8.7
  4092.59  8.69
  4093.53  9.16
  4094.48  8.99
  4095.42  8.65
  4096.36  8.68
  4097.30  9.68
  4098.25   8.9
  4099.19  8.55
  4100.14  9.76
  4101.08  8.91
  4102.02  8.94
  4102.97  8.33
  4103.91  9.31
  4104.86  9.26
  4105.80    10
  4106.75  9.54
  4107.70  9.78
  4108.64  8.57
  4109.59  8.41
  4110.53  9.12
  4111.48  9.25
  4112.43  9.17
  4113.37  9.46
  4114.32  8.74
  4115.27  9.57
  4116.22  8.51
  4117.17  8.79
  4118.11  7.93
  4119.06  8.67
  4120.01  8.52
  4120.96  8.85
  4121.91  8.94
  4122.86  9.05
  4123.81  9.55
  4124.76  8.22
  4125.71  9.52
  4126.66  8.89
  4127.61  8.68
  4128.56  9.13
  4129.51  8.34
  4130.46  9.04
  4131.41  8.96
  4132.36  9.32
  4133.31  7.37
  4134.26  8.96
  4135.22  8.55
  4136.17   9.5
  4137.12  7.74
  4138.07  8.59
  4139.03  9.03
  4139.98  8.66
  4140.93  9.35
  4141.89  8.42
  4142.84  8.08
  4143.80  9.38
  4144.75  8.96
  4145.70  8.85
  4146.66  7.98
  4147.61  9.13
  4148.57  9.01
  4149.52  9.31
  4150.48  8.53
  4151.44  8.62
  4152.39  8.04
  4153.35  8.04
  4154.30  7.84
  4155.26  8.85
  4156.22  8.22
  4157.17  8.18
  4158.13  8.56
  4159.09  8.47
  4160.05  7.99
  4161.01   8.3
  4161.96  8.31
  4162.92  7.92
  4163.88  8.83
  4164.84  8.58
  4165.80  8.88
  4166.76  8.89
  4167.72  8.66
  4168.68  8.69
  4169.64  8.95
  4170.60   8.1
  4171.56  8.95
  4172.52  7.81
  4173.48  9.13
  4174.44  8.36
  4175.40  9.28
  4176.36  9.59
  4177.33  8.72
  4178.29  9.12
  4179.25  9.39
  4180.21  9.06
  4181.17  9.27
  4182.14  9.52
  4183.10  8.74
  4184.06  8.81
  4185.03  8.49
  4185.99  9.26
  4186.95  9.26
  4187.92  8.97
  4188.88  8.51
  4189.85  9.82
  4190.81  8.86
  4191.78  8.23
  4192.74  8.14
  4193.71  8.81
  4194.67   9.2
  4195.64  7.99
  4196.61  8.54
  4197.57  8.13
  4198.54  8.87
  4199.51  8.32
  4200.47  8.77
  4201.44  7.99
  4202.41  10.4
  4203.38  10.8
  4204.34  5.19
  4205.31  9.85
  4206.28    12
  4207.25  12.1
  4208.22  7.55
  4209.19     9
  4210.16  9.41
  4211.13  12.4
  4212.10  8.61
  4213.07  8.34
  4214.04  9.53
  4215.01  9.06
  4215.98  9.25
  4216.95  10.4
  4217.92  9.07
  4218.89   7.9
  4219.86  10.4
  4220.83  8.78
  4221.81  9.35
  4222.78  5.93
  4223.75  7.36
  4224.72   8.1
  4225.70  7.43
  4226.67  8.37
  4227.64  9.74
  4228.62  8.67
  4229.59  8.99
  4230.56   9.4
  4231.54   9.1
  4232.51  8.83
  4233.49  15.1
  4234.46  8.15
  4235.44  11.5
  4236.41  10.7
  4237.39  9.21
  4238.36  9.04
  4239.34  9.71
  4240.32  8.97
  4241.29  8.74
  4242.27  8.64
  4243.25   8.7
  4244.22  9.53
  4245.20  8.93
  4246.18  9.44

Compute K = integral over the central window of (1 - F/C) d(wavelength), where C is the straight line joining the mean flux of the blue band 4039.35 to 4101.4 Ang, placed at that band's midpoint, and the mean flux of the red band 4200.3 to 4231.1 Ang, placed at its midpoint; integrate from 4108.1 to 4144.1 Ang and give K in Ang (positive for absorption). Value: 1.75 Ang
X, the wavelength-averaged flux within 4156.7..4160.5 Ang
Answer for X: 8.29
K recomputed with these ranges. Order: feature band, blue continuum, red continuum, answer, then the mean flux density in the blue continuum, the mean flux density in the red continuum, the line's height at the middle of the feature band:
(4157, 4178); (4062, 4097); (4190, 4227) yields 1.0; 9.3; 8.92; 9.04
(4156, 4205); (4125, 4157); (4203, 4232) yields 0.9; 8.69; 9.06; 8.88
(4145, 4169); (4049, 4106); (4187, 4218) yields 1.8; 9.37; 9.13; 9.22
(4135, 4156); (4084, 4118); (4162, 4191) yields 0.6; 8.99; 8.87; 8.92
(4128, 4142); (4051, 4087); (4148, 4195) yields 0.5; 9.6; 8.72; 9.03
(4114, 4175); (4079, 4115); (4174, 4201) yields 2.2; 9.1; 8.86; 8.97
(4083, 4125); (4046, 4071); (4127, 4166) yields 0.8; 9.7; 8.6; 9.13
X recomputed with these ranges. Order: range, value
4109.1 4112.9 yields 8.99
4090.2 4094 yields 8.73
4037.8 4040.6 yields 8.86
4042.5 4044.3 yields 8.18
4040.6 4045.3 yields 9.01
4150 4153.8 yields 8.3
